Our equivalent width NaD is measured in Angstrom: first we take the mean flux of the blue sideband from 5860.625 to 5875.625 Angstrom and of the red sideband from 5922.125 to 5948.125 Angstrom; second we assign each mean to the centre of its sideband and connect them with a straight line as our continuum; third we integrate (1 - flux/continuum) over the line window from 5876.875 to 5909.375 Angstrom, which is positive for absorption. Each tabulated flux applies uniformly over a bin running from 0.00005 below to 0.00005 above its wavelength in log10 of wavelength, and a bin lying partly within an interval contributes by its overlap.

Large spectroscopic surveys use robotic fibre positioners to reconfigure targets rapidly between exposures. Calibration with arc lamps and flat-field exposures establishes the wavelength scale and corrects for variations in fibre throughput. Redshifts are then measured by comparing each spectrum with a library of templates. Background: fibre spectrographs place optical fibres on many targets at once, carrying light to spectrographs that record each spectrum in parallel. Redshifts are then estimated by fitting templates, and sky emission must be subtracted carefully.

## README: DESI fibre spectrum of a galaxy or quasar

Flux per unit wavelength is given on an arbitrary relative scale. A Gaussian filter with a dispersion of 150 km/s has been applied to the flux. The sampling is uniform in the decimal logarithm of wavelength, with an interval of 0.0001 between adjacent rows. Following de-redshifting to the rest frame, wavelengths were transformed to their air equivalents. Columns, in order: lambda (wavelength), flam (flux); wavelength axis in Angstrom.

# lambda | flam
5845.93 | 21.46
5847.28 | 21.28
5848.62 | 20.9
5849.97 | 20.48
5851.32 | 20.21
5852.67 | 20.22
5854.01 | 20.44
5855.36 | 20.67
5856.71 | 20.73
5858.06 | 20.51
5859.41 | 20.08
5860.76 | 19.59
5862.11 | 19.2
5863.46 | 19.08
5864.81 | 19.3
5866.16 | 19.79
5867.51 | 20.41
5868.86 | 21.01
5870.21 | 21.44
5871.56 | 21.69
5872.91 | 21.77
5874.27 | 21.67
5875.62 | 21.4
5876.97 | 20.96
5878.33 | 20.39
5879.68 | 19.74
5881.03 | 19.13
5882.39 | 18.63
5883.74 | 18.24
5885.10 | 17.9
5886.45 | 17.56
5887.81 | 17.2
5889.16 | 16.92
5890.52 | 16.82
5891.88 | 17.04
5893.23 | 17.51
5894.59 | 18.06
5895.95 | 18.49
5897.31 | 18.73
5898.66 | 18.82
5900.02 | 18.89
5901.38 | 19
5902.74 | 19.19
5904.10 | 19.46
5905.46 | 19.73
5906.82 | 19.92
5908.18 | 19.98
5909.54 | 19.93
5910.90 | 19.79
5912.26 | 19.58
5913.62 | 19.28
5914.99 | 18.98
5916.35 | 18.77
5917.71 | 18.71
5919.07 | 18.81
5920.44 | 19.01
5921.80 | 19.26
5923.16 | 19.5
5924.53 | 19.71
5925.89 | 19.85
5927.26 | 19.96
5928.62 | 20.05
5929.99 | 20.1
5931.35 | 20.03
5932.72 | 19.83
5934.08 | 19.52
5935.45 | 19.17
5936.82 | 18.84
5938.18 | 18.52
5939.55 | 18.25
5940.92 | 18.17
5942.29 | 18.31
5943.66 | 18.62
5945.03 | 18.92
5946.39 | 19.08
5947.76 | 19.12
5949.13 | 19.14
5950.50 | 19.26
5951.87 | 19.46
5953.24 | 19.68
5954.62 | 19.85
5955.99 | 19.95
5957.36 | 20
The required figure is 2.2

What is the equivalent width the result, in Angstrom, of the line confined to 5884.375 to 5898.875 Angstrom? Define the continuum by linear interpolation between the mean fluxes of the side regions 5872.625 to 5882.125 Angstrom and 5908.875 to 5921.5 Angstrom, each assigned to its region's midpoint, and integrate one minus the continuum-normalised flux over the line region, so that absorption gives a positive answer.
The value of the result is 1.7 Angstrom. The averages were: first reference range 20.6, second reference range 19.2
